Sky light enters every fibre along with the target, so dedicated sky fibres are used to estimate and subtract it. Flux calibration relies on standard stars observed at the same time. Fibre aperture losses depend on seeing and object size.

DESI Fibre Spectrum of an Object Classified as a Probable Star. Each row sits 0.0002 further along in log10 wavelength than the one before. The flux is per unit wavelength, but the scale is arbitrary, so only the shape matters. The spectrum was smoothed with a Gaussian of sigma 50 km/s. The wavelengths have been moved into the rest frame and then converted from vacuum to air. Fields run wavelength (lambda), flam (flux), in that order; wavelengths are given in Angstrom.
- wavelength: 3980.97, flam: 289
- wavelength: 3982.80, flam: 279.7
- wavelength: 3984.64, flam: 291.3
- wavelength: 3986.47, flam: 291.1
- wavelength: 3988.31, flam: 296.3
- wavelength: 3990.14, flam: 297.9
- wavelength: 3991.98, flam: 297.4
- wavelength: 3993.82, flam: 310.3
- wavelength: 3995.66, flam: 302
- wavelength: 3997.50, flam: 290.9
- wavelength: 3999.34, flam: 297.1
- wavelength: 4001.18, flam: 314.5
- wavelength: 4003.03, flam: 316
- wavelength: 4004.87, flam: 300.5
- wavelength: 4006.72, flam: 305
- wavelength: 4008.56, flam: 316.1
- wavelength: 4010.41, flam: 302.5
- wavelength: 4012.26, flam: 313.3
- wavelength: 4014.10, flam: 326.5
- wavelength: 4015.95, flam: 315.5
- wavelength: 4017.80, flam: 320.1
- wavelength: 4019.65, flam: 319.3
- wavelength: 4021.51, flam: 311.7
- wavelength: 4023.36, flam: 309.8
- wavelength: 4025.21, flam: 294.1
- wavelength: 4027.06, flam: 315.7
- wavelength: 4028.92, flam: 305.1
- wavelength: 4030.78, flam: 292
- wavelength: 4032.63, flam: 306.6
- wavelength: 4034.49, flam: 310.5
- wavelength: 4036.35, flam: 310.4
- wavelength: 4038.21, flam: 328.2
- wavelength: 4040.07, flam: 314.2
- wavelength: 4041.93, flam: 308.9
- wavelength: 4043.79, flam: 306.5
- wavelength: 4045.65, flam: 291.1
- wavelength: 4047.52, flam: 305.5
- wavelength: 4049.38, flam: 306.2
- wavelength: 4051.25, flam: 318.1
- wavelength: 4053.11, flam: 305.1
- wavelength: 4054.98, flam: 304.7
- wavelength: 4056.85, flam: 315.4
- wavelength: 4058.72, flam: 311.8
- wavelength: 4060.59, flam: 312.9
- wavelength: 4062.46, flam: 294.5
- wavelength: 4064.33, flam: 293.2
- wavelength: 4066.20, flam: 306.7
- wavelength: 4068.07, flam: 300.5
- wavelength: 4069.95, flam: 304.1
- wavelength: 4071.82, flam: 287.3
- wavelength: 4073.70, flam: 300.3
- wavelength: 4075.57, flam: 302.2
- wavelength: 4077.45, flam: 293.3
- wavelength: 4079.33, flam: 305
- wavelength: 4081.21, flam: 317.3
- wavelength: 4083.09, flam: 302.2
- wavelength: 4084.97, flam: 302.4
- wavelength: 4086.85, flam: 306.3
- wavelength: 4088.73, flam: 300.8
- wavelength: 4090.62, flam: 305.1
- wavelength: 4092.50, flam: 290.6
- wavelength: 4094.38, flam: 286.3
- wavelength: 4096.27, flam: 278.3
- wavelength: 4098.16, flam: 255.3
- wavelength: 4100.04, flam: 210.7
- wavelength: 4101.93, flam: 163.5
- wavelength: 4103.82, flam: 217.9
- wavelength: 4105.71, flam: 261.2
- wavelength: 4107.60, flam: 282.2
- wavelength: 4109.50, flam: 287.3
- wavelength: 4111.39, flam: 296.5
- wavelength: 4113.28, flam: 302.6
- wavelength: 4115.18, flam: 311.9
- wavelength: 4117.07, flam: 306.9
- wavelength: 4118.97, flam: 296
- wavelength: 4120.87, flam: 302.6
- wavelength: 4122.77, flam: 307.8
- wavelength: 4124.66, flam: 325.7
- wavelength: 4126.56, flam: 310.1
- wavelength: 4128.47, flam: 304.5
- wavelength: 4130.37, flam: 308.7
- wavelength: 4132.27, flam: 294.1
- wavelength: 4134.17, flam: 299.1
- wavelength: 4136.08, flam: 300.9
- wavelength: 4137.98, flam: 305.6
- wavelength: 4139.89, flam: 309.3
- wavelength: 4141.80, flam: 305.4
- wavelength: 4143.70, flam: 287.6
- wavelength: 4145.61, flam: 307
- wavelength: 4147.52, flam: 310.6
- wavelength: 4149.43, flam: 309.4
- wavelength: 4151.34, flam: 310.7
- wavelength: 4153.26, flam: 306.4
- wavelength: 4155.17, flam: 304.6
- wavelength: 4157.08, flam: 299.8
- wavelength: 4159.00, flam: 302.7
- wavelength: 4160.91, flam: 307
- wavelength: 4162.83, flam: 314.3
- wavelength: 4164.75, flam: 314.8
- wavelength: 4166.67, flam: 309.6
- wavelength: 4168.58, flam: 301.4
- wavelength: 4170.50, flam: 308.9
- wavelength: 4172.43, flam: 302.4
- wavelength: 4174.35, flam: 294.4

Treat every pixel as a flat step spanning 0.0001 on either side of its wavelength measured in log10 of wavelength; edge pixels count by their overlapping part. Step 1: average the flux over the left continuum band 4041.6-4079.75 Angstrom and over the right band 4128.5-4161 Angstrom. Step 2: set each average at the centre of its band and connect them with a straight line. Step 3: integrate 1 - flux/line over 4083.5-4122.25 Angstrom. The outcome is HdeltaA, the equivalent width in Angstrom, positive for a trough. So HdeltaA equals 3.2 Angstrom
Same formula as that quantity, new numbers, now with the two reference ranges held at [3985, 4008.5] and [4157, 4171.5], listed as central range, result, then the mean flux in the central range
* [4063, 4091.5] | 0.3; 302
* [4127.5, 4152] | 0.2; 304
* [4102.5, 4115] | 1.3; 273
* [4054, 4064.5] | -0.1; 306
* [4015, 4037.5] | -0.5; 309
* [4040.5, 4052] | -0.1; 306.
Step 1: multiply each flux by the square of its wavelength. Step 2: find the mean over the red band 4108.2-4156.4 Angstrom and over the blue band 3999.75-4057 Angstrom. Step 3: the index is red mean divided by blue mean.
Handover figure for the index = 1.0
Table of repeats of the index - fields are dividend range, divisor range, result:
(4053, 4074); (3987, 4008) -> 1.03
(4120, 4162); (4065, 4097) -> 1.05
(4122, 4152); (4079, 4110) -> 1.14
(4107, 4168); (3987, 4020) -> 1.06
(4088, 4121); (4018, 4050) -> 0.92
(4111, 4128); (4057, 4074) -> 1.04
